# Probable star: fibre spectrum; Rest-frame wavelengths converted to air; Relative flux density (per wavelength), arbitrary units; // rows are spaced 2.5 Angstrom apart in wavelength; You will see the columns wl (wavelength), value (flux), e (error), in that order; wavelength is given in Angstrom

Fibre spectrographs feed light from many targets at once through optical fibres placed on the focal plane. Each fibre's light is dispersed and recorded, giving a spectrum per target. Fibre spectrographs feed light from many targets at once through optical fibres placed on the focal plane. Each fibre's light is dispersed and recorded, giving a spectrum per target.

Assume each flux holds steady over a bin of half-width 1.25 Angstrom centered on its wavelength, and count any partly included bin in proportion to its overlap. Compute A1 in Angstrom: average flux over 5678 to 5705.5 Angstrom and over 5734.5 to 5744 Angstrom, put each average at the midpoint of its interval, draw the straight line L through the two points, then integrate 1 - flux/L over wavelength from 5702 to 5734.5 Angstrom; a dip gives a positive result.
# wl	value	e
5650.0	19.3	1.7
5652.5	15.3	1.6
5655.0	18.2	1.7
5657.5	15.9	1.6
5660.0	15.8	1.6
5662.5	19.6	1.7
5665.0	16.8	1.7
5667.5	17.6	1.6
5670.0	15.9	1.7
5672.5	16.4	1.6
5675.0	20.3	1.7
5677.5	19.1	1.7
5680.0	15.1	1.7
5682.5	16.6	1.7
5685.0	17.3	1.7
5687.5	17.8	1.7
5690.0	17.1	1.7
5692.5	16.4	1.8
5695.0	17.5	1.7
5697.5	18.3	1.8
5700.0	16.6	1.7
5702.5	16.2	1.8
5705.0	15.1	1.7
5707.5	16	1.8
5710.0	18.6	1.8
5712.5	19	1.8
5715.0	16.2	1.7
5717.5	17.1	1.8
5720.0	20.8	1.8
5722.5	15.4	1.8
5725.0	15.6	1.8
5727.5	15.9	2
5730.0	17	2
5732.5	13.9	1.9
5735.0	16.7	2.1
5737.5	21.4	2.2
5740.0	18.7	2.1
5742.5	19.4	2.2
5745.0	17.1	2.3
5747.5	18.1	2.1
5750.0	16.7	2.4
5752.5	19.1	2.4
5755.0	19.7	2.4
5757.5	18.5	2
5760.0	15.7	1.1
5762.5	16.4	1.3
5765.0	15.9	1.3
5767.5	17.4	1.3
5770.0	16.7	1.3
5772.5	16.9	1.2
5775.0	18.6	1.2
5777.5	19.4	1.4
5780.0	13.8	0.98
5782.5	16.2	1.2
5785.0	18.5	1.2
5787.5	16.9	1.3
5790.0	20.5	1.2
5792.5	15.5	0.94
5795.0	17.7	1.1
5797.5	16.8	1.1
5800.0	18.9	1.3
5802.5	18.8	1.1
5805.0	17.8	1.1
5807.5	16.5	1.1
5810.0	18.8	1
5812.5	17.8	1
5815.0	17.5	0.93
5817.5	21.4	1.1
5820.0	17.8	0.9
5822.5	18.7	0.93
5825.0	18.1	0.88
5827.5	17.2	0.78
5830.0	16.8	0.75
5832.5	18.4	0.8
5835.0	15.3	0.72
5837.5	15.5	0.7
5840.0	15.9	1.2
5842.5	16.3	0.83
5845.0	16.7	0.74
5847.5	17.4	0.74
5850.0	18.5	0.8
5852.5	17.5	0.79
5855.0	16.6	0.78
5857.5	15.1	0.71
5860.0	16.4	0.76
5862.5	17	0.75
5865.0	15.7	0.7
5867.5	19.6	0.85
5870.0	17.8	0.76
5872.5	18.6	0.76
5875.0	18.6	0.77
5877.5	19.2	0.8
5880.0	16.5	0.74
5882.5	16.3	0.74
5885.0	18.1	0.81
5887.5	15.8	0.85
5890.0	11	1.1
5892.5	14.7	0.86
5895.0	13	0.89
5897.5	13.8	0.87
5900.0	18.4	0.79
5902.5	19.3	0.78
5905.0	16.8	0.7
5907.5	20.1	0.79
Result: 2.6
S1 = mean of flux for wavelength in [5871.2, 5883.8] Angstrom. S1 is 17.8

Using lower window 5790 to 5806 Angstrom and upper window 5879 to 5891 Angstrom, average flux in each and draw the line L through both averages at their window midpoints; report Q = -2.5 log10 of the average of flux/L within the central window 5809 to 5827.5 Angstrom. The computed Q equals -0.07 mag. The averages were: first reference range 17.8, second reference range 15.6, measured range 18.5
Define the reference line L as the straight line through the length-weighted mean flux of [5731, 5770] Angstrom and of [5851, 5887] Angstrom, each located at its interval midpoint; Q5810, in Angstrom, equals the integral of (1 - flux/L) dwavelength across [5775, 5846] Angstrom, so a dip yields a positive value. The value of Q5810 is -0.1 Angstrom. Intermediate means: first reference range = 17.6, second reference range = 17.3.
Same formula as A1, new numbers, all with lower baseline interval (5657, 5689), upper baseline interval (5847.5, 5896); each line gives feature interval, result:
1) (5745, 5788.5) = -0.8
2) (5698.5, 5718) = 0.4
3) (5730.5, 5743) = -0.6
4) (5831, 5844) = 0.4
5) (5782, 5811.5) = -1.5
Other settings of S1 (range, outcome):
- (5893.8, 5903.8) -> 16.1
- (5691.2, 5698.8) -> 17.4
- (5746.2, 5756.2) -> 18.4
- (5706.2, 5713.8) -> 17.8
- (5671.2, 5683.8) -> 17.5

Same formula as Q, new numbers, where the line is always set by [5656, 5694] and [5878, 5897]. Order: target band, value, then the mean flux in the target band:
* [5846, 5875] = -0.13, 17.3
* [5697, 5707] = 0.04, 16.4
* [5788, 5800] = -0.11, 17.7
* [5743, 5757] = -0.11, 18.2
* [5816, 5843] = -0.11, 17.4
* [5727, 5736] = 0.05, 15.8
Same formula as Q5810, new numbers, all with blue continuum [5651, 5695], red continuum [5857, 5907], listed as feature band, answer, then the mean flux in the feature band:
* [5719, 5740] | -0.1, 17.1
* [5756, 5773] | 0.1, 16.8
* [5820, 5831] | -0.6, 17.7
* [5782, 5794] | -0.5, 17.6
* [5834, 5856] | 0.1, 16.6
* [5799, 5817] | -1.4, 18.1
